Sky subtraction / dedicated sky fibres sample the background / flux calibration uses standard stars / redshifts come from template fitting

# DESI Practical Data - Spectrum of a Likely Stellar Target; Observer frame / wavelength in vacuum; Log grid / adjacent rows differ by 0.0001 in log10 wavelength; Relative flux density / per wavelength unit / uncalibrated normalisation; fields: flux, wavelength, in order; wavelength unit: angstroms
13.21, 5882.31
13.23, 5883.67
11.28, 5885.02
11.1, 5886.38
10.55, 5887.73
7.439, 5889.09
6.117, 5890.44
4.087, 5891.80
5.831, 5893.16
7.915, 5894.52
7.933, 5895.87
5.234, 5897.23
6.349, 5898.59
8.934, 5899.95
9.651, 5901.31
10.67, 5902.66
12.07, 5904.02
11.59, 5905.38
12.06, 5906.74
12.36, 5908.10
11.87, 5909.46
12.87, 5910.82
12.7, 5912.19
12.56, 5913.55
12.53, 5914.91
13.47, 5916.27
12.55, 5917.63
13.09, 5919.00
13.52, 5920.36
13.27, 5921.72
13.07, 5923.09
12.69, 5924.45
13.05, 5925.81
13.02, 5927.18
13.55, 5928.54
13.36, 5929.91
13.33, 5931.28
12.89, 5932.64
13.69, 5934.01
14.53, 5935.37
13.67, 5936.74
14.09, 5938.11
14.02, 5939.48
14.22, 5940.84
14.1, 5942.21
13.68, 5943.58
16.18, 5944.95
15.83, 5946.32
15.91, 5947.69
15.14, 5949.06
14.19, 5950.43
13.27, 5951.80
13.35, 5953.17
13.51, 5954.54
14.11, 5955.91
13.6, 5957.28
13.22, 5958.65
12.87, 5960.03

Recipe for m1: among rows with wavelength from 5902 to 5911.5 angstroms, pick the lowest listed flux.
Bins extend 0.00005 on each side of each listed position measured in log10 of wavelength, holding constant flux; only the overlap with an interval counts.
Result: 10.67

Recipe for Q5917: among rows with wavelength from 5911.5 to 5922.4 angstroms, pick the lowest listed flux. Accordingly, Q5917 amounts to 12.53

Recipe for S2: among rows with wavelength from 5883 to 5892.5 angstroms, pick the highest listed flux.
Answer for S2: 13.23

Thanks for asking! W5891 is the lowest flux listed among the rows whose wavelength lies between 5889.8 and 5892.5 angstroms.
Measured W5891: 4.087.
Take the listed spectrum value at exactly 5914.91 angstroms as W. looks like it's 12.53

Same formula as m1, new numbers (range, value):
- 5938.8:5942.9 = 14.02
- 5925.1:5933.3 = 12.89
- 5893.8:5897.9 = 5.234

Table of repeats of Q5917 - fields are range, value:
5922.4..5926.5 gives 12.69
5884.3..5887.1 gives 11.1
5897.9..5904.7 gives 6.349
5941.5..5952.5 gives 13.27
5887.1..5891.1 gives 6.117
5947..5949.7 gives 15.14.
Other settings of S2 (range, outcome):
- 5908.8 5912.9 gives 12.87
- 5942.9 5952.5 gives 16.18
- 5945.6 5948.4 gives 15.91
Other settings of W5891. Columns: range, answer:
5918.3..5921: 13.09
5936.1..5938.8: 13.67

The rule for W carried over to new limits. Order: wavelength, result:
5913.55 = 12.56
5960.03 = 12.87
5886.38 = 11.1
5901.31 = 9.651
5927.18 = 13.02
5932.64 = 12.89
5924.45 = 12.69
